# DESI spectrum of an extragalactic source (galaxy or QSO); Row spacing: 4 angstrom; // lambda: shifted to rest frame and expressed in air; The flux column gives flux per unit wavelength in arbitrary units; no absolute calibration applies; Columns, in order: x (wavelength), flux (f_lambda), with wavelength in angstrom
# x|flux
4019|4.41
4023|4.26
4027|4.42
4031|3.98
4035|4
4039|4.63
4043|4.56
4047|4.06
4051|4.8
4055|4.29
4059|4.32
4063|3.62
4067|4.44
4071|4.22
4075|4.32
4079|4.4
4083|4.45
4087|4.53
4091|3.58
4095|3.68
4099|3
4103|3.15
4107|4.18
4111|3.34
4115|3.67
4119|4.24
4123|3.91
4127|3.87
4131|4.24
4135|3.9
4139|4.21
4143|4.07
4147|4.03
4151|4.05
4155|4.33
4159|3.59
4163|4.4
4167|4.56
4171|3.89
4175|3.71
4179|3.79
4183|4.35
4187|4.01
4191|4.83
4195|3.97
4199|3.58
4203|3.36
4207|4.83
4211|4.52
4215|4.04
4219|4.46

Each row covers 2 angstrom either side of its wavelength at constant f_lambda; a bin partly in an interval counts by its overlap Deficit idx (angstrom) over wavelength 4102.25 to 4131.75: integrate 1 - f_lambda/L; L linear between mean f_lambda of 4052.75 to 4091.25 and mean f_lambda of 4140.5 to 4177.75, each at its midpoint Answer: 2.3 angstrom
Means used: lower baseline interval 4.25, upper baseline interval 4.07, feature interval 3.84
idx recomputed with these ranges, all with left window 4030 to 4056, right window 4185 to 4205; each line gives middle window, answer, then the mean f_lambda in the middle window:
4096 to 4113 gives 3.1 angstrom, 3.43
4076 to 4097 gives 0.5 angstrom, 4.14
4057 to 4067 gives 0.5 angstrom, 4.06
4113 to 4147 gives 0.9 angstrom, 4.01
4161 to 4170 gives -0.9 angstrom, 4.41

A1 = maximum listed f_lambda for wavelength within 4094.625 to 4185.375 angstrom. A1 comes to 4.56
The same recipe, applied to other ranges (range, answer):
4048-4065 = 4.8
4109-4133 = 4.24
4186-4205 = 4.83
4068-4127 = 4.53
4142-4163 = 4.4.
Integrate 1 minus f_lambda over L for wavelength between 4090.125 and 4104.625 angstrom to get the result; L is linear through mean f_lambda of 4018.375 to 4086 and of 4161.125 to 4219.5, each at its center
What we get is 3.1 angstrom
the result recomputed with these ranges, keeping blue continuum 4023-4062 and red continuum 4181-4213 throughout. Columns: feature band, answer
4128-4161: 1.41 angstrom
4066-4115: 4.09 angstrom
